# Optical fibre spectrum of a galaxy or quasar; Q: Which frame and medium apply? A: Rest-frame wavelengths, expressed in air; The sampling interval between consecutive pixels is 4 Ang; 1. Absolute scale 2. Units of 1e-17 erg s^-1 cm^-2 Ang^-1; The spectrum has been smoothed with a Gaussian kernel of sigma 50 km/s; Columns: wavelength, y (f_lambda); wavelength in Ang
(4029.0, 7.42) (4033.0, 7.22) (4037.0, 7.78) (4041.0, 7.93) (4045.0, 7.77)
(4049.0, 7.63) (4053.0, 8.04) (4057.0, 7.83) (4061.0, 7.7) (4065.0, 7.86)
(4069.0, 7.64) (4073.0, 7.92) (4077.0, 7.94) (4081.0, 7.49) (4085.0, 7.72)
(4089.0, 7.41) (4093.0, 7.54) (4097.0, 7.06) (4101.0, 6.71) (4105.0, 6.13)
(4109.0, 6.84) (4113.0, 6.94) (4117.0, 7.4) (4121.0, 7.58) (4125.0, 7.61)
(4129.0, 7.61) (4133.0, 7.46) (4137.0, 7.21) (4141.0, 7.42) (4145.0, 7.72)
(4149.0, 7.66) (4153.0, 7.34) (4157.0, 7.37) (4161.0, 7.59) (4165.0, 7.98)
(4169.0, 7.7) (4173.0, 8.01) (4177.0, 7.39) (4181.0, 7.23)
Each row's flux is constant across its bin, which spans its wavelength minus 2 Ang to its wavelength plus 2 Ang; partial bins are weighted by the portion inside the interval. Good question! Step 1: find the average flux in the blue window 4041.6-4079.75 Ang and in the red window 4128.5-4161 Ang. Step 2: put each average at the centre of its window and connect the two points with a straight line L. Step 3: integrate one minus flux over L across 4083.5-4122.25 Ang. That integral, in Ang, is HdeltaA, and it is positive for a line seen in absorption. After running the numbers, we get 2.7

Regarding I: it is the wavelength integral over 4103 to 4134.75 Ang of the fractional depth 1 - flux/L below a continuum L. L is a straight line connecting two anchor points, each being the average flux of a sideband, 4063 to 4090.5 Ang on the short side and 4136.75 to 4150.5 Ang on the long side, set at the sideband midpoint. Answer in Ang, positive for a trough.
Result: 1.7 Ang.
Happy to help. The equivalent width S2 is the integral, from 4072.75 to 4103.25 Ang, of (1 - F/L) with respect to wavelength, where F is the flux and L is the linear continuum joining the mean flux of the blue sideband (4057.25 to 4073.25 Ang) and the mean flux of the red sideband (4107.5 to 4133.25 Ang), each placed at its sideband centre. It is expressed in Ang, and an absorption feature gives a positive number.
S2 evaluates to 0.7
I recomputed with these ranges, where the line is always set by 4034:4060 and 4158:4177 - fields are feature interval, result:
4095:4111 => 2.25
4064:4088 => 0.14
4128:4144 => 0.68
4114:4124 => 0.42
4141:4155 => 0.38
